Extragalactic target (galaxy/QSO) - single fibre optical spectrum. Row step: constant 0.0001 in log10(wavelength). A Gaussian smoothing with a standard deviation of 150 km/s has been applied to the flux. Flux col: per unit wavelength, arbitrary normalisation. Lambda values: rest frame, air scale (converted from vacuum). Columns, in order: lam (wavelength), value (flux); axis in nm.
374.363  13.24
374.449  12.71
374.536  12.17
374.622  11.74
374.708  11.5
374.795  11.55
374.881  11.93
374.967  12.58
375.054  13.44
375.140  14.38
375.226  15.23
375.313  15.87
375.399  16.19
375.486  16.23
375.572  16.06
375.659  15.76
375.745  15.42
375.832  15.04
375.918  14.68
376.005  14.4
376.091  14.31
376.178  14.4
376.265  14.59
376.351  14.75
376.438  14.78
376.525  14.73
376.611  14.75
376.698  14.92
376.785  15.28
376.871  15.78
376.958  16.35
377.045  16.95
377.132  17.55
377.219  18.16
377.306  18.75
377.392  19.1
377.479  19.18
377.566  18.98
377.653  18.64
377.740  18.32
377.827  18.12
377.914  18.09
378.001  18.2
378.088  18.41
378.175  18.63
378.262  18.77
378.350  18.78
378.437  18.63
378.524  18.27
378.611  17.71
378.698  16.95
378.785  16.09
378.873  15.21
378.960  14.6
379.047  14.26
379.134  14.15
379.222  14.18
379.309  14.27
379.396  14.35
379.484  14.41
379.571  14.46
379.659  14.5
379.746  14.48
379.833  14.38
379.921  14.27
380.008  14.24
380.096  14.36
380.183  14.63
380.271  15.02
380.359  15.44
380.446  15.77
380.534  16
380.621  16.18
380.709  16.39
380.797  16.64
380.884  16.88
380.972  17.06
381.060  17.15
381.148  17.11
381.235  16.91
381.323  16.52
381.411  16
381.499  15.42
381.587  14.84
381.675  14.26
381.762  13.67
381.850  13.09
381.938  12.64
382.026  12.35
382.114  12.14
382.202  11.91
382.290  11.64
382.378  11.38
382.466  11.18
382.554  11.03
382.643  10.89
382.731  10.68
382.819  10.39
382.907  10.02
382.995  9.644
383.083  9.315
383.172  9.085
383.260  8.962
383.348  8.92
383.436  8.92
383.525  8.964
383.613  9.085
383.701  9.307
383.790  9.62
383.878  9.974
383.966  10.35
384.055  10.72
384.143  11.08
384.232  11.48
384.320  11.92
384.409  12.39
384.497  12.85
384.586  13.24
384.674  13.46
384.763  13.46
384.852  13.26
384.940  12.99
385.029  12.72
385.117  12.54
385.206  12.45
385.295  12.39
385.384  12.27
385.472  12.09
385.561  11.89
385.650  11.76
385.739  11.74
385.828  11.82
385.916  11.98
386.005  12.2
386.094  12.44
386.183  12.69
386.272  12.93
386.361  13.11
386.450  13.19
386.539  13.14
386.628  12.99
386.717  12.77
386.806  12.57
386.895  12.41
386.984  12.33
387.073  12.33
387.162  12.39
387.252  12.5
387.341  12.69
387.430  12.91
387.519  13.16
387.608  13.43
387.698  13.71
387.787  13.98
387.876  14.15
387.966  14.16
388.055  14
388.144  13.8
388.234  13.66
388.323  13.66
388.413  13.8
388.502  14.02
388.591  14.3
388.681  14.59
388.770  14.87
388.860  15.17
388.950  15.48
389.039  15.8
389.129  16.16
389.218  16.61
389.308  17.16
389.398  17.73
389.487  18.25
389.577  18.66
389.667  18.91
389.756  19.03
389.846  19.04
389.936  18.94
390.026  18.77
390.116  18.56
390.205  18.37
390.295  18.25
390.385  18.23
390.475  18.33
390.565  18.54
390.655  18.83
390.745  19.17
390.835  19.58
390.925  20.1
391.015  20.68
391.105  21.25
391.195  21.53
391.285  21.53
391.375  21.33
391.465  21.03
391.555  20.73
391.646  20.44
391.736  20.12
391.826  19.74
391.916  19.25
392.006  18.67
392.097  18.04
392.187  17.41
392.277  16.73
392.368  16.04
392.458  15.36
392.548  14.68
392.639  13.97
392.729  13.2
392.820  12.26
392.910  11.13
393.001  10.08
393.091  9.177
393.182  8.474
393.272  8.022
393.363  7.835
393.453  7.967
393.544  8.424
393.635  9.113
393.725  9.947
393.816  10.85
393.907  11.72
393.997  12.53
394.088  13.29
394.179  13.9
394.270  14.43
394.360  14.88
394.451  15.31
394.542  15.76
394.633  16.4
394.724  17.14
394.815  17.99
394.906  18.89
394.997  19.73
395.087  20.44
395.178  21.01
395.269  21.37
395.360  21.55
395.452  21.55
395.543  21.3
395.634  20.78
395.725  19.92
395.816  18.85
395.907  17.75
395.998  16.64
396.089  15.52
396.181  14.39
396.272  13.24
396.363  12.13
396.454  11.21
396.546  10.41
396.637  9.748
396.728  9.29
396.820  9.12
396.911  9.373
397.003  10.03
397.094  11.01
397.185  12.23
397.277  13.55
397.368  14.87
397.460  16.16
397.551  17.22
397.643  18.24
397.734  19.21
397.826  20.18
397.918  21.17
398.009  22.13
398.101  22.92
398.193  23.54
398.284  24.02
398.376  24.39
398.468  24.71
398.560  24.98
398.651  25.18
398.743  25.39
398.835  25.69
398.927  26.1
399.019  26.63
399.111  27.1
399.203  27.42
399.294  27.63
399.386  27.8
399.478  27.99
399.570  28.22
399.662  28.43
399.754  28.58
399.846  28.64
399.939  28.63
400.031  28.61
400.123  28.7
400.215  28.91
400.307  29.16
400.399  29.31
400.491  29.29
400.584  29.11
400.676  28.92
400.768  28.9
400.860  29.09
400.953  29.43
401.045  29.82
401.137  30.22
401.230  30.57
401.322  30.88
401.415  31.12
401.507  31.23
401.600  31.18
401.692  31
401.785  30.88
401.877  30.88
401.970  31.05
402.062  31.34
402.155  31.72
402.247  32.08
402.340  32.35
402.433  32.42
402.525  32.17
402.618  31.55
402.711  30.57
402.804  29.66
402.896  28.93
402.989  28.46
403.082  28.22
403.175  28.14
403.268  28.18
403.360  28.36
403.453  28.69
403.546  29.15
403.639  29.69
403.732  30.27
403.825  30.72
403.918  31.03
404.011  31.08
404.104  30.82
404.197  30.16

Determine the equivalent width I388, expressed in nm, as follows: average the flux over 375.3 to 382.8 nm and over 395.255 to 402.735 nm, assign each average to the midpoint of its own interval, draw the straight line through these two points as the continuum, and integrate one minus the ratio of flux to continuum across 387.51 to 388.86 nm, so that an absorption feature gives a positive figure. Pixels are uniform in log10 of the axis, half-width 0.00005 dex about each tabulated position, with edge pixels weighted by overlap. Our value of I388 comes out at 0.37 nm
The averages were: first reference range 15.5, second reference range 23.9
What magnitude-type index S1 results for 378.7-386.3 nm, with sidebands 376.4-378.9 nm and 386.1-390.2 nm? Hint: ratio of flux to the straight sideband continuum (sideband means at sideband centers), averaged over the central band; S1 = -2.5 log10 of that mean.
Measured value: 0.24 mag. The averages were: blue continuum 17.4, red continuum 14.8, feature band 13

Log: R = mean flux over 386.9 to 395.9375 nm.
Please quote 16.1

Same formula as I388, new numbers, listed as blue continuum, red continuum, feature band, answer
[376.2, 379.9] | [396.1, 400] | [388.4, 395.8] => 0.96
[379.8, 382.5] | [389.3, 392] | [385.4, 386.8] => 0.39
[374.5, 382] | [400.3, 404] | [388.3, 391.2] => 0.65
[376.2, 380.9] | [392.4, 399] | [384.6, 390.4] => 0.66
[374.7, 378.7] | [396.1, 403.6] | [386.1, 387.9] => 0.64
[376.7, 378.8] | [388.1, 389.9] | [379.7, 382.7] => 0.50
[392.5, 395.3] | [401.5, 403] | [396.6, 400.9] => 0.22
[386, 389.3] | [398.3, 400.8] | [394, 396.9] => 0.83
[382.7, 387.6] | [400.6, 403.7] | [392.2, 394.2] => 0.86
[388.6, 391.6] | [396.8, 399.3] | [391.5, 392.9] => 0.15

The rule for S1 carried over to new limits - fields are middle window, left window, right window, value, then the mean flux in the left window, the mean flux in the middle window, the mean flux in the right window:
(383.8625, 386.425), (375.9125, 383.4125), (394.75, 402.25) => 0.377 mag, 15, 12.2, 23.1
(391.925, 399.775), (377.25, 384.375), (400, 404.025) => 0.432 mag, 14.2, 17.3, 30.1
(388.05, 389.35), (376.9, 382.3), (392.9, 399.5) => 0.117 mag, 16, 14.9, 17.1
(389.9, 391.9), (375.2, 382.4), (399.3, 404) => 0.175 mag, 15.7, 19.7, 29.8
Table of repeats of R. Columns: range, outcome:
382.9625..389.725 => 12.9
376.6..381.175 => 16.4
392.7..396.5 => 14.7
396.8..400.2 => 22.5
